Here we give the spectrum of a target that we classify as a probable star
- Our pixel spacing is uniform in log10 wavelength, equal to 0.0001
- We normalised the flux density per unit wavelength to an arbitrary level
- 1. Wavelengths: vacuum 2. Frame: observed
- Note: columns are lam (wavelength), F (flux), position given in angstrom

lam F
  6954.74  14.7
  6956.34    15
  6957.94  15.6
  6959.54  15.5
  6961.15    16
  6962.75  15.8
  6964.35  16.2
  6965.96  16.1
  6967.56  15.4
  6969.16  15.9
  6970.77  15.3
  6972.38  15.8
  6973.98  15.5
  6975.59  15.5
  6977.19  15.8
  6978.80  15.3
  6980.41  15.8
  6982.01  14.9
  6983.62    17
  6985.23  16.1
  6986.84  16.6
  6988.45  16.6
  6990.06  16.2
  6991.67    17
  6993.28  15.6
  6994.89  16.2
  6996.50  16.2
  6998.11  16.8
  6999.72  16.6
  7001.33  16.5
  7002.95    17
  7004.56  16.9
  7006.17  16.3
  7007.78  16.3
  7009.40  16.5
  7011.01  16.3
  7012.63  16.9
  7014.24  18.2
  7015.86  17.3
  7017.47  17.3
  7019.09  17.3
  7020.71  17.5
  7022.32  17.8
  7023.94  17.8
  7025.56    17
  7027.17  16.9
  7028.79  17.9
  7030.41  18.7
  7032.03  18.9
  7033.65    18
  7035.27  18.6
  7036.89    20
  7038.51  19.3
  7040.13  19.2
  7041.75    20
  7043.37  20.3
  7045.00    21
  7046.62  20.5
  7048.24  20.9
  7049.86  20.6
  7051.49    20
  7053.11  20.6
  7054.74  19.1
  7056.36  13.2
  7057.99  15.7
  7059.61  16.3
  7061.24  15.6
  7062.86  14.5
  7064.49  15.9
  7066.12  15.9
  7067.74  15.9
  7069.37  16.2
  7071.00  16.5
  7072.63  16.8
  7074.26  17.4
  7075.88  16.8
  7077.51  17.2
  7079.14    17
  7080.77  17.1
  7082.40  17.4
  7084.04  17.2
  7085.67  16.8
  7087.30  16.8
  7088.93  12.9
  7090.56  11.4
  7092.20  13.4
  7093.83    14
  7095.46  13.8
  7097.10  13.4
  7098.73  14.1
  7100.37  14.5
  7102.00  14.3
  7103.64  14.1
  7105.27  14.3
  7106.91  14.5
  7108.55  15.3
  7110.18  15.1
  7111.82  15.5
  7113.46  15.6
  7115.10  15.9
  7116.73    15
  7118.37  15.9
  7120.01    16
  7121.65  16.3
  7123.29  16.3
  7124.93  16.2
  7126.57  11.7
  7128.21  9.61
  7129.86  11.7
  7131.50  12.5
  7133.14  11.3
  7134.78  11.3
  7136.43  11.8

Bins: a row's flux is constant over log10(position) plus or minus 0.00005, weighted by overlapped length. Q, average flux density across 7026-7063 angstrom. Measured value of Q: 18.6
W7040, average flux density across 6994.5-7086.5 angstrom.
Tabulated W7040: 17.5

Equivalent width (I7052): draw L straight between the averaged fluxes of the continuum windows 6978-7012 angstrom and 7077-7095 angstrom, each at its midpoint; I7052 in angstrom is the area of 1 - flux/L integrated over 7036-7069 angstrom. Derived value -5.0 angstrom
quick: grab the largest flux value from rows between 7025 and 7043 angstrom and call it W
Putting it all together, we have 20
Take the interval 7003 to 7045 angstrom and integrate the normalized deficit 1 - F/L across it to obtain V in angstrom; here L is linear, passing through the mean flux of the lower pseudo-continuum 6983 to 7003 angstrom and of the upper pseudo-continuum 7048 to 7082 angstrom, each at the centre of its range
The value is -3.1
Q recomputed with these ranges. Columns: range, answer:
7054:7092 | 16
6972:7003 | 16.1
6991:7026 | 16.9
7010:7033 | 17.6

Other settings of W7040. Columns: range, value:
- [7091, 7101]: 13.8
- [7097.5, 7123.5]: 15.1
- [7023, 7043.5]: 18.6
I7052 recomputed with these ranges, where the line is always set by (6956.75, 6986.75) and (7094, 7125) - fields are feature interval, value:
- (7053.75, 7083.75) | -2.3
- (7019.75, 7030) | -1.4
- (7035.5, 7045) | -2.7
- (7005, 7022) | -1.6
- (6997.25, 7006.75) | -0.7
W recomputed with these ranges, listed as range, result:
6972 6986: 17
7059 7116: 17.4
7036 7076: 21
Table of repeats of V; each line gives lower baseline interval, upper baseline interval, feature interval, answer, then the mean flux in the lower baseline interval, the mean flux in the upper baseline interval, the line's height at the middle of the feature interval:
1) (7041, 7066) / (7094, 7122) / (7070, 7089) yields -0.2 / 18.2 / 14.9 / 16.6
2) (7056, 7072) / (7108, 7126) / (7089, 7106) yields 2.2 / 15.6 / 15.7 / 15.7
